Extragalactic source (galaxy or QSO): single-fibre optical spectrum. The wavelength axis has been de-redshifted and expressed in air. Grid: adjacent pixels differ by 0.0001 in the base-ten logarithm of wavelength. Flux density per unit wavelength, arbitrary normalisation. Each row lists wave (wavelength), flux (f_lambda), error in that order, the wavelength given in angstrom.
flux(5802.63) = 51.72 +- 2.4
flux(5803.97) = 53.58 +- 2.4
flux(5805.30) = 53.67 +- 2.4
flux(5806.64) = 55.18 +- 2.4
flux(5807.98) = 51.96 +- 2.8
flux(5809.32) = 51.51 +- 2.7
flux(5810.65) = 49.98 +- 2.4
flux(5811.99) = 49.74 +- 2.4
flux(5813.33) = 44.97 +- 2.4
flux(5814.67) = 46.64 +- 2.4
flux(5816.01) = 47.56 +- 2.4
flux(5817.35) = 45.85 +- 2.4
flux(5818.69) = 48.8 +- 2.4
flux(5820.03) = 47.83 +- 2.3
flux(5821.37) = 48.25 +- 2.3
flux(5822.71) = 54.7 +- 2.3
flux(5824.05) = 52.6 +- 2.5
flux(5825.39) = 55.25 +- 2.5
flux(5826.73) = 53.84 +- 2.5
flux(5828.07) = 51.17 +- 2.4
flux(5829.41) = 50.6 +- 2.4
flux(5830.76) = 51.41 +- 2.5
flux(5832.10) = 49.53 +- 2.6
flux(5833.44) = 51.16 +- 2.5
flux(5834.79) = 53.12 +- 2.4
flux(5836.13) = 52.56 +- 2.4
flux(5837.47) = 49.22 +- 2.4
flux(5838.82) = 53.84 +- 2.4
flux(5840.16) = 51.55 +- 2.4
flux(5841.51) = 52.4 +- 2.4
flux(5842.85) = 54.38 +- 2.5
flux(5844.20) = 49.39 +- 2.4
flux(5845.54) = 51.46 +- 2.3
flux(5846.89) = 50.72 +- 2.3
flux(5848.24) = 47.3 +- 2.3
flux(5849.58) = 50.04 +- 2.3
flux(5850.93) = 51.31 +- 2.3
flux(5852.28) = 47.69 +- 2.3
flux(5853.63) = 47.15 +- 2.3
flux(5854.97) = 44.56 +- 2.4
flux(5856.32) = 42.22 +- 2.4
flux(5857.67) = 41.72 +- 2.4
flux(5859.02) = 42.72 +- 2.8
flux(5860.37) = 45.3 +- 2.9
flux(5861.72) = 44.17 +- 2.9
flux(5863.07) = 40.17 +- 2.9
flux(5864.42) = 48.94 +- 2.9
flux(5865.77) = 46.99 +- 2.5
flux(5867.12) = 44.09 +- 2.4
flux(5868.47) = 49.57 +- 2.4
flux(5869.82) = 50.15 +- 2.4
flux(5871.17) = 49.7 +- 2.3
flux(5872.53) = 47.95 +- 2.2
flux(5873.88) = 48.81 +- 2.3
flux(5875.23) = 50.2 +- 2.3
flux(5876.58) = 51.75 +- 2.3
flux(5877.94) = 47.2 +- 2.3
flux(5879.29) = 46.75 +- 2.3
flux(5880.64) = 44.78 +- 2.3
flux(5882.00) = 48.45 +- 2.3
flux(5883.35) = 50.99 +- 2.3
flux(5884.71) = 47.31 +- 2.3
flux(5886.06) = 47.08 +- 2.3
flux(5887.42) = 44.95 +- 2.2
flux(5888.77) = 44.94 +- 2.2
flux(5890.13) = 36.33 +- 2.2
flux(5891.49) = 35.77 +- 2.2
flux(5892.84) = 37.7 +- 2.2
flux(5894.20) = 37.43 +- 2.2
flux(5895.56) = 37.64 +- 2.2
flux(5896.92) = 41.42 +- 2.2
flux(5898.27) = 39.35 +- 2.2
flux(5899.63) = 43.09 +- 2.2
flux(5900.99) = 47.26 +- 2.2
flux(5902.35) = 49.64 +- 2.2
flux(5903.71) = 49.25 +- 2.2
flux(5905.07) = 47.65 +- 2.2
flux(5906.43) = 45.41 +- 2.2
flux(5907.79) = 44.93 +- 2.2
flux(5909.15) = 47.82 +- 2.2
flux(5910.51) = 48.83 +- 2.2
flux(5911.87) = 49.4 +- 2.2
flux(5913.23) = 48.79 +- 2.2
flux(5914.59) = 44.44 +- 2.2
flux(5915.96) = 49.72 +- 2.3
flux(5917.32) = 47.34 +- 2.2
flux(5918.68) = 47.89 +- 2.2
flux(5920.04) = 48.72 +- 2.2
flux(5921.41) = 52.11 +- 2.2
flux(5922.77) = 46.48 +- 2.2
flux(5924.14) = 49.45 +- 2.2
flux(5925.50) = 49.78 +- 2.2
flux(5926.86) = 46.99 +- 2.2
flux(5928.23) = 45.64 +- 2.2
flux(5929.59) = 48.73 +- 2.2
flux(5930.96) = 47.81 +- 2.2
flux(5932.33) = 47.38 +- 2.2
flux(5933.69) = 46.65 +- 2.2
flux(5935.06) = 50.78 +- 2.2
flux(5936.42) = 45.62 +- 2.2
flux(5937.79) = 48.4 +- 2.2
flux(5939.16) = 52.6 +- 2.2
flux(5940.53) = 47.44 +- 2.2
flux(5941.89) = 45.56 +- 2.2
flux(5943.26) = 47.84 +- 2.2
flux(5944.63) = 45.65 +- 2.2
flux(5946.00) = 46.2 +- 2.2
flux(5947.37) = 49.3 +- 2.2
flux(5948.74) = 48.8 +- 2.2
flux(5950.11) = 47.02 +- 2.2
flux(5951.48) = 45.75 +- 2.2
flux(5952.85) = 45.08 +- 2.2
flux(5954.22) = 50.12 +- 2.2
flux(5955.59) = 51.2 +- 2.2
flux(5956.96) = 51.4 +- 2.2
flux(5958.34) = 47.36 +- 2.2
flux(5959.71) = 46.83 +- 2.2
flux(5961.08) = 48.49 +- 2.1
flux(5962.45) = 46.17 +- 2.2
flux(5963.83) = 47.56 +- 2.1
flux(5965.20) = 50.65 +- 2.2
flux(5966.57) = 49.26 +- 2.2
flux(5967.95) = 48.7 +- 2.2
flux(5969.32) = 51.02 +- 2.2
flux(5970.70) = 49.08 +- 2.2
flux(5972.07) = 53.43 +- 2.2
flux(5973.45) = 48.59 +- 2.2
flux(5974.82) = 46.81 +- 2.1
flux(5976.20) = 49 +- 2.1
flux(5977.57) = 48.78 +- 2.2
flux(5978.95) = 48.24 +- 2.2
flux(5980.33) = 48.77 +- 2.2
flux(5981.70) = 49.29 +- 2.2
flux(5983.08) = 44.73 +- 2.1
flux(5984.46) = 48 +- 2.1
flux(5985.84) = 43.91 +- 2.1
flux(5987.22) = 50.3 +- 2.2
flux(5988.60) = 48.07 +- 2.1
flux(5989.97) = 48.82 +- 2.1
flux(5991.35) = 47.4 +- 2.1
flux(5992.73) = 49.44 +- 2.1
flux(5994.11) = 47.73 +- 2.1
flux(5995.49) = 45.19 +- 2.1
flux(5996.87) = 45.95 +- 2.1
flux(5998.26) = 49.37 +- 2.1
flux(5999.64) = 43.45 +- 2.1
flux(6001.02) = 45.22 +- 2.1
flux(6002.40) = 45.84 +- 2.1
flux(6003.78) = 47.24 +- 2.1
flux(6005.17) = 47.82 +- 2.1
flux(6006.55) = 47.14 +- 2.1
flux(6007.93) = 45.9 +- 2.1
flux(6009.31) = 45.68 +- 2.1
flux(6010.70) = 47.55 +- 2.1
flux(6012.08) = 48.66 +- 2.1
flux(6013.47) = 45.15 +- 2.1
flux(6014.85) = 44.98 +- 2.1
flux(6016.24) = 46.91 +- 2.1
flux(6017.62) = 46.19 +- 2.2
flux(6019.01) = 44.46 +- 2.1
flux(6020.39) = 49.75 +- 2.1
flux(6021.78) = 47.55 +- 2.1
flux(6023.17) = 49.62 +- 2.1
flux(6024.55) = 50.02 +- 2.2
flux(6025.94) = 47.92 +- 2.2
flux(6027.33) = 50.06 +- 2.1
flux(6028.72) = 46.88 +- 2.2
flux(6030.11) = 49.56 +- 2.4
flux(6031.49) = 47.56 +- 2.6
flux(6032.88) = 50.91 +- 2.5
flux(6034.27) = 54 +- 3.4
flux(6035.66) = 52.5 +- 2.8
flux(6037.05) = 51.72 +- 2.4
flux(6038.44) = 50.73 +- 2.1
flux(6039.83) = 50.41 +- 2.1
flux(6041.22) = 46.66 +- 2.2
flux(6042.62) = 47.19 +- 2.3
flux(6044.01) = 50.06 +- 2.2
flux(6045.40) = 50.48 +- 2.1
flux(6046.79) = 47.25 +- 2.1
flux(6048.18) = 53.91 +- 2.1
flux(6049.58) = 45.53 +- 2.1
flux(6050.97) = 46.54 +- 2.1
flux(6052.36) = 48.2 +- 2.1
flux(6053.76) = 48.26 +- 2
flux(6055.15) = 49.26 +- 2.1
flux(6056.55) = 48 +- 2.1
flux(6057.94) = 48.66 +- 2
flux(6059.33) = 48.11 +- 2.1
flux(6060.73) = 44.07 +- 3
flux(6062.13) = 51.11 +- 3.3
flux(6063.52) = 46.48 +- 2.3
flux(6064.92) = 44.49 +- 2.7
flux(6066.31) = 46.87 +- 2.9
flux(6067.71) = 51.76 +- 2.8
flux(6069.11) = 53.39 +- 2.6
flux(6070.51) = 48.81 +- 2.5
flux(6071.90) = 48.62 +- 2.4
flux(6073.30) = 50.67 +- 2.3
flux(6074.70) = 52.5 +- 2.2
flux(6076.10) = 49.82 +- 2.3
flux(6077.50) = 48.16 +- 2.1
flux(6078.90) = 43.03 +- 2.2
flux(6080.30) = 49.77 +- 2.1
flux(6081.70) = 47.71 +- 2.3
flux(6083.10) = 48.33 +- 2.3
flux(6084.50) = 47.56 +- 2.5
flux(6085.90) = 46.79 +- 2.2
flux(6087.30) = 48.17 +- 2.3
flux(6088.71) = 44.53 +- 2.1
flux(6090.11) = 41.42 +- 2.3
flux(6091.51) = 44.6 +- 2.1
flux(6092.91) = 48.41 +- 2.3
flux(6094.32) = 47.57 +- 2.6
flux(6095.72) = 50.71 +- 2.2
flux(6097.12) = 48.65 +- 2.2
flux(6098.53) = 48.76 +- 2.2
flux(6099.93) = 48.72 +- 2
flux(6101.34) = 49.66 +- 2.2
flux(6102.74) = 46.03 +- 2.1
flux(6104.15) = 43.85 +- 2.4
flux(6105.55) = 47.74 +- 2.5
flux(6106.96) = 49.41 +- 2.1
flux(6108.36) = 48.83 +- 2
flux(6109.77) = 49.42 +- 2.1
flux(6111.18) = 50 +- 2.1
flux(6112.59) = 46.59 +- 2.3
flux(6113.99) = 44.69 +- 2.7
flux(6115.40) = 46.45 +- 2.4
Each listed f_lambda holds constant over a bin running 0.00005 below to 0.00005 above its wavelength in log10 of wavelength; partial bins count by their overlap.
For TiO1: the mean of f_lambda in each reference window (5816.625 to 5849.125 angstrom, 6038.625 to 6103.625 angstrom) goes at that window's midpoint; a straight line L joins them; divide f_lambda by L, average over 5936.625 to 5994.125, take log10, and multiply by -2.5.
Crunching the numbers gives 0.03 mag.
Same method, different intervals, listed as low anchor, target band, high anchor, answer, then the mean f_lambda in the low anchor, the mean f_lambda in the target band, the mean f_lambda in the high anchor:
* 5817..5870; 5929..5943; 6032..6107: 0.017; 49.1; 48.1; 48.4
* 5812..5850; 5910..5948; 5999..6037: 0.024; 50.6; 48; 47.8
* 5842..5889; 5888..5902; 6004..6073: 0.181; 47.5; 40.4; 48.4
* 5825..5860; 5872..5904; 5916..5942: 0.098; 49.8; 44.8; 48.3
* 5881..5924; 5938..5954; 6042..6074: -0.027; 45.5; 47.5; 48.6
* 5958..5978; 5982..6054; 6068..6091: 0.012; 48.8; 48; 48.1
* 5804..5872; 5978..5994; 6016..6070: 0.023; 49.3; 47.9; 48.8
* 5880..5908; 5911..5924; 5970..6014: -0.085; 43.8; 48.4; 47.5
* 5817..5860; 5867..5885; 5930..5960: 0.013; 49.8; 48.6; 48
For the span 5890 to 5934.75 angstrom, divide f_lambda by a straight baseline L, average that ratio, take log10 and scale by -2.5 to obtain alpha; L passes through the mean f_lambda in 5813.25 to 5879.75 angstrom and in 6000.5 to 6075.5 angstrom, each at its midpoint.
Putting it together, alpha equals 0.07 mag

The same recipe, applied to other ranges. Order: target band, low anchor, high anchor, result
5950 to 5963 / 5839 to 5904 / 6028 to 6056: -0.004 mag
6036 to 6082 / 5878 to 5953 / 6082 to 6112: -0.033 mag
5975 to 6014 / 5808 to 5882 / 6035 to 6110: 0.029 mag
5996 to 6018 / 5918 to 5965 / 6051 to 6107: 0.036 mag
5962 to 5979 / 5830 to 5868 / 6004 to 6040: -0.015 mag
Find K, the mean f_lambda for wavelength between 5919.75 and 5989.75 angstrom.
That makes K 48.3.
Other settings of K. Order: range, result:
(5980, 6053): 48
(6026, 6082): 49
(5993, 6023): 46.6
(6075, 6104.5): 47.4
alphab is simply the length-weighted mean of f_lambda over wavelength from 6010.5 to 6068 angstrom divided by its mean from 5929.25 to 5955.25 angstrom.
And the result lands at 1.01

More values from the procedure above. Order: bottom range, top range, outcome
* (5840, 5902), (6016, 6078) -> 1.06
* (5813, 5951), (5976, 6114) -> 1.01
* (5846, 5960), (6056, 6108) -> 1.03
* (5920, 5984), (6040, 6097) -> 1.00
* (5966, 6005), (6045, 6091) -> 1.00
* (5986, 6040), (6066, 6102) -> 1.01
